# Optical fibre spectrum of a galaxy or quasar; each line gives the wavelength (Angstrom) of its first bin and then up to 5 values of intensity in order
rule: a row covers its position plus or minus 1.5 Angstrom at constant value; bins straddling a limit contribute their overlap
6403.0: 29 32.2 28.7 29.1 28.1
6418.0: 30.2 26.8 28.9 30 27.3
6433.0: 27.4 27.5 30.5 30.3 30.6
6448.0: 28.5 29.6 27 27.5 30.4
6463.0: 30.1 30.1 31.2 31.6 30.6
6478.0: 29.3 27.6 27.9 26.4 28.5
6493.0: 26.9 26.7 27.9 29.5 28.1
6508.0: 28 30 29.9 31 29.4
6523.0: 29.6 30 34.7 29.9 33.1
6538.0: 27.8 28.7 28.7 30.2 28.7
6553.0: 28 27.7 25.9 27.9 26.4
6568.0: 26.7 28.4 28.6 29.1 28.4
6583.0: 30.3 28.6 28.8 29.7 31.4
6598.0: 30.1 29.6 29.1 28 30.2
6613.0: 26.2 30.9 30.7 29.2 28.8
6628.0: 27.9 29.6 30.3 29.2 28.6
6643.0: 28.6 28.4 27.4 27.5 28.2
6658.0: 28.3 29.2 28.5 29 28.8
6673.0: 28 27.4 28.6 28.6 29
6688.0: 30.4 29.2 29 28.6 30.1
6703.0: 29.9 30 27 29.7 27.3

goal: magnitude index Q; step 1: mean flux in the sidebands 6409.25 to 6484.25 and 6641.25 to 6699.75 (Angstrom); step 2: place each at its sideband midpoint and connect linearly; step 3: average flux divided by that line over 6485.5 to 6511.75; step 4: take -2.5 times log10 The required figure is 0.04 mag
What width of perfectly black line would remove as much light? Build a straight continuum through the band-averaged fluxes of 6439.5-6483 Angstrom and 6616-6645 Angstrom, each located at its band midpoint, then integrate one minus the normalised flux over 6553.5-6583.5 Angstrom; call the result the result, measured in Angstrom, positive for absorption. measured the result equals 1.57 Angstrom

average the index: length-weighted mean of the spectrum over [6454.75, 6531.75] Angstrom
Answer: 29.3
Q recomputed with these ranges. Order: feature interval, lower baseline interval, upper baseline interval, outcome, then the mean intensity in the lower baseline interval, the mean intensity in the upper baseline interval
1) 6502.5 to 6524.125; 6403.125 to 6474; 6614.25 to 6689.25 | -0.011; 29.3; 28.8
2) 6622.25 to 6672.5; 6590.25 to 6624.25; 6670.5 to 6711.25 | 0.022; 29.5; 28.9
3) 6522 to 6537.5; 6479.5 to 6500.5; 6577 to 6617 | -0.116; 27.4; 29.3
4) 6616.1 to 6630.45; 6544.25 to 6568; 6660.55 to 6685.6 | -0.043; 27.8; 28.5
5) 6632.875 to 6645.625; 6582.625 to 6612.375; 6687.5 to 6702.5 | 0.014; 29.5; 29.4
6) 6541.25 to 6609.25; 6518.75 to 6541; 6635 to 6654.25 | 0.036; 30.5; 28.3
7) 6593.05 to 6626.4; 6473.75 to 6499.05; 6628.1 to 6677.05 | -0.040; 28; 28.6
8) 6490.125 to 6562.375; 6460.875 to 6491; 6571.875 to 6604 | 0.011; 29.4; 29.4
